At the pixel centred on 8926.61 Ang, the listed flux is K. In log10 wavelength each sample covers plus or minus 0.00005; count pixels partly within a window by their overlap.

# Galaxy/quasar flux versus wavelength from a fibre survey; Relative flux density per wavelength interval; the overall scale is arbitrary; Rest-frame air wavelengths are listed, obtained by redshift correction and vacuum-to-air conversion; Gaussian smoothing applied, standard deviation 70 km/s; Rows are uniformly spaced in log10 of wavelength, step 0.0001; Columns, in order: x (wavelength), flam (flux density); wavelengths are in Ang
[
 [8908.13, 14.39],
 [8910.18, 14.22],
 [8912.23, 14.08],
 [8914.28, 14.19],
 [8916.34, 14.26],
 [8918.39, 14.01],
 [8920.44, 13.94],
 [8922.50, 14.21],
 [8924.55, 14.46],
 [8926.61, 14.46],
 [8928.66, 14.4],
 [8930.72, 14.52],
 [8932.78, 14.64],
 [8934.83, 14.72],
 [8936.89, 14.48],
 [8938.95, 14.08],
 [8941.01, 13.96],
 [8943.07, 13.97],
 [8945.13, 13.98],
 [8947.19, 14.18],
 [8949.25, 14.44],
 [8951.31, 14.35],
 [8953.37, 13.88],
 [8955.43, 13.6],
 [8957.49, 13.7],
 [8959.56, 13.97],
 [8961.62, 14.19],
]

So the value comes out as 14.46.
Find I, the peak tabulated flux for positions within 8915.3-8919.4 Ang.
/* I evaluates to 14.26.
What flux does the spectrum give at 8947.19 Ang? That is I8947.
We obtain 14.18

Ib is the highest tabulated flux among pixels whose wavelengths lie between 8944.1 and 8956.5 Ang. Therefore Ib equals 14.44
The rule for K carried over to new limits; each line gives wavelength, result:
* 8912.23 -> 14.08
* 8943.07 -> 13.97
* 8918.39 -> 14.01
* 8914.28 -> 14.19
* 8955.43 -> 13.6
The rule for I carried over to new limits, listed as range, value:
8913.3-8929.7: 14.46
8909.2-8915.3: 14.22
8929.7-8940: 14.72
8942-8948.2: 14.18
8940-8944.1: 13.97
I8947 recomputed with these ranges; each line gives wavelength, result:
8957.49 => 13.7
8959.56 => 13.97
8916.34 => 14.26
